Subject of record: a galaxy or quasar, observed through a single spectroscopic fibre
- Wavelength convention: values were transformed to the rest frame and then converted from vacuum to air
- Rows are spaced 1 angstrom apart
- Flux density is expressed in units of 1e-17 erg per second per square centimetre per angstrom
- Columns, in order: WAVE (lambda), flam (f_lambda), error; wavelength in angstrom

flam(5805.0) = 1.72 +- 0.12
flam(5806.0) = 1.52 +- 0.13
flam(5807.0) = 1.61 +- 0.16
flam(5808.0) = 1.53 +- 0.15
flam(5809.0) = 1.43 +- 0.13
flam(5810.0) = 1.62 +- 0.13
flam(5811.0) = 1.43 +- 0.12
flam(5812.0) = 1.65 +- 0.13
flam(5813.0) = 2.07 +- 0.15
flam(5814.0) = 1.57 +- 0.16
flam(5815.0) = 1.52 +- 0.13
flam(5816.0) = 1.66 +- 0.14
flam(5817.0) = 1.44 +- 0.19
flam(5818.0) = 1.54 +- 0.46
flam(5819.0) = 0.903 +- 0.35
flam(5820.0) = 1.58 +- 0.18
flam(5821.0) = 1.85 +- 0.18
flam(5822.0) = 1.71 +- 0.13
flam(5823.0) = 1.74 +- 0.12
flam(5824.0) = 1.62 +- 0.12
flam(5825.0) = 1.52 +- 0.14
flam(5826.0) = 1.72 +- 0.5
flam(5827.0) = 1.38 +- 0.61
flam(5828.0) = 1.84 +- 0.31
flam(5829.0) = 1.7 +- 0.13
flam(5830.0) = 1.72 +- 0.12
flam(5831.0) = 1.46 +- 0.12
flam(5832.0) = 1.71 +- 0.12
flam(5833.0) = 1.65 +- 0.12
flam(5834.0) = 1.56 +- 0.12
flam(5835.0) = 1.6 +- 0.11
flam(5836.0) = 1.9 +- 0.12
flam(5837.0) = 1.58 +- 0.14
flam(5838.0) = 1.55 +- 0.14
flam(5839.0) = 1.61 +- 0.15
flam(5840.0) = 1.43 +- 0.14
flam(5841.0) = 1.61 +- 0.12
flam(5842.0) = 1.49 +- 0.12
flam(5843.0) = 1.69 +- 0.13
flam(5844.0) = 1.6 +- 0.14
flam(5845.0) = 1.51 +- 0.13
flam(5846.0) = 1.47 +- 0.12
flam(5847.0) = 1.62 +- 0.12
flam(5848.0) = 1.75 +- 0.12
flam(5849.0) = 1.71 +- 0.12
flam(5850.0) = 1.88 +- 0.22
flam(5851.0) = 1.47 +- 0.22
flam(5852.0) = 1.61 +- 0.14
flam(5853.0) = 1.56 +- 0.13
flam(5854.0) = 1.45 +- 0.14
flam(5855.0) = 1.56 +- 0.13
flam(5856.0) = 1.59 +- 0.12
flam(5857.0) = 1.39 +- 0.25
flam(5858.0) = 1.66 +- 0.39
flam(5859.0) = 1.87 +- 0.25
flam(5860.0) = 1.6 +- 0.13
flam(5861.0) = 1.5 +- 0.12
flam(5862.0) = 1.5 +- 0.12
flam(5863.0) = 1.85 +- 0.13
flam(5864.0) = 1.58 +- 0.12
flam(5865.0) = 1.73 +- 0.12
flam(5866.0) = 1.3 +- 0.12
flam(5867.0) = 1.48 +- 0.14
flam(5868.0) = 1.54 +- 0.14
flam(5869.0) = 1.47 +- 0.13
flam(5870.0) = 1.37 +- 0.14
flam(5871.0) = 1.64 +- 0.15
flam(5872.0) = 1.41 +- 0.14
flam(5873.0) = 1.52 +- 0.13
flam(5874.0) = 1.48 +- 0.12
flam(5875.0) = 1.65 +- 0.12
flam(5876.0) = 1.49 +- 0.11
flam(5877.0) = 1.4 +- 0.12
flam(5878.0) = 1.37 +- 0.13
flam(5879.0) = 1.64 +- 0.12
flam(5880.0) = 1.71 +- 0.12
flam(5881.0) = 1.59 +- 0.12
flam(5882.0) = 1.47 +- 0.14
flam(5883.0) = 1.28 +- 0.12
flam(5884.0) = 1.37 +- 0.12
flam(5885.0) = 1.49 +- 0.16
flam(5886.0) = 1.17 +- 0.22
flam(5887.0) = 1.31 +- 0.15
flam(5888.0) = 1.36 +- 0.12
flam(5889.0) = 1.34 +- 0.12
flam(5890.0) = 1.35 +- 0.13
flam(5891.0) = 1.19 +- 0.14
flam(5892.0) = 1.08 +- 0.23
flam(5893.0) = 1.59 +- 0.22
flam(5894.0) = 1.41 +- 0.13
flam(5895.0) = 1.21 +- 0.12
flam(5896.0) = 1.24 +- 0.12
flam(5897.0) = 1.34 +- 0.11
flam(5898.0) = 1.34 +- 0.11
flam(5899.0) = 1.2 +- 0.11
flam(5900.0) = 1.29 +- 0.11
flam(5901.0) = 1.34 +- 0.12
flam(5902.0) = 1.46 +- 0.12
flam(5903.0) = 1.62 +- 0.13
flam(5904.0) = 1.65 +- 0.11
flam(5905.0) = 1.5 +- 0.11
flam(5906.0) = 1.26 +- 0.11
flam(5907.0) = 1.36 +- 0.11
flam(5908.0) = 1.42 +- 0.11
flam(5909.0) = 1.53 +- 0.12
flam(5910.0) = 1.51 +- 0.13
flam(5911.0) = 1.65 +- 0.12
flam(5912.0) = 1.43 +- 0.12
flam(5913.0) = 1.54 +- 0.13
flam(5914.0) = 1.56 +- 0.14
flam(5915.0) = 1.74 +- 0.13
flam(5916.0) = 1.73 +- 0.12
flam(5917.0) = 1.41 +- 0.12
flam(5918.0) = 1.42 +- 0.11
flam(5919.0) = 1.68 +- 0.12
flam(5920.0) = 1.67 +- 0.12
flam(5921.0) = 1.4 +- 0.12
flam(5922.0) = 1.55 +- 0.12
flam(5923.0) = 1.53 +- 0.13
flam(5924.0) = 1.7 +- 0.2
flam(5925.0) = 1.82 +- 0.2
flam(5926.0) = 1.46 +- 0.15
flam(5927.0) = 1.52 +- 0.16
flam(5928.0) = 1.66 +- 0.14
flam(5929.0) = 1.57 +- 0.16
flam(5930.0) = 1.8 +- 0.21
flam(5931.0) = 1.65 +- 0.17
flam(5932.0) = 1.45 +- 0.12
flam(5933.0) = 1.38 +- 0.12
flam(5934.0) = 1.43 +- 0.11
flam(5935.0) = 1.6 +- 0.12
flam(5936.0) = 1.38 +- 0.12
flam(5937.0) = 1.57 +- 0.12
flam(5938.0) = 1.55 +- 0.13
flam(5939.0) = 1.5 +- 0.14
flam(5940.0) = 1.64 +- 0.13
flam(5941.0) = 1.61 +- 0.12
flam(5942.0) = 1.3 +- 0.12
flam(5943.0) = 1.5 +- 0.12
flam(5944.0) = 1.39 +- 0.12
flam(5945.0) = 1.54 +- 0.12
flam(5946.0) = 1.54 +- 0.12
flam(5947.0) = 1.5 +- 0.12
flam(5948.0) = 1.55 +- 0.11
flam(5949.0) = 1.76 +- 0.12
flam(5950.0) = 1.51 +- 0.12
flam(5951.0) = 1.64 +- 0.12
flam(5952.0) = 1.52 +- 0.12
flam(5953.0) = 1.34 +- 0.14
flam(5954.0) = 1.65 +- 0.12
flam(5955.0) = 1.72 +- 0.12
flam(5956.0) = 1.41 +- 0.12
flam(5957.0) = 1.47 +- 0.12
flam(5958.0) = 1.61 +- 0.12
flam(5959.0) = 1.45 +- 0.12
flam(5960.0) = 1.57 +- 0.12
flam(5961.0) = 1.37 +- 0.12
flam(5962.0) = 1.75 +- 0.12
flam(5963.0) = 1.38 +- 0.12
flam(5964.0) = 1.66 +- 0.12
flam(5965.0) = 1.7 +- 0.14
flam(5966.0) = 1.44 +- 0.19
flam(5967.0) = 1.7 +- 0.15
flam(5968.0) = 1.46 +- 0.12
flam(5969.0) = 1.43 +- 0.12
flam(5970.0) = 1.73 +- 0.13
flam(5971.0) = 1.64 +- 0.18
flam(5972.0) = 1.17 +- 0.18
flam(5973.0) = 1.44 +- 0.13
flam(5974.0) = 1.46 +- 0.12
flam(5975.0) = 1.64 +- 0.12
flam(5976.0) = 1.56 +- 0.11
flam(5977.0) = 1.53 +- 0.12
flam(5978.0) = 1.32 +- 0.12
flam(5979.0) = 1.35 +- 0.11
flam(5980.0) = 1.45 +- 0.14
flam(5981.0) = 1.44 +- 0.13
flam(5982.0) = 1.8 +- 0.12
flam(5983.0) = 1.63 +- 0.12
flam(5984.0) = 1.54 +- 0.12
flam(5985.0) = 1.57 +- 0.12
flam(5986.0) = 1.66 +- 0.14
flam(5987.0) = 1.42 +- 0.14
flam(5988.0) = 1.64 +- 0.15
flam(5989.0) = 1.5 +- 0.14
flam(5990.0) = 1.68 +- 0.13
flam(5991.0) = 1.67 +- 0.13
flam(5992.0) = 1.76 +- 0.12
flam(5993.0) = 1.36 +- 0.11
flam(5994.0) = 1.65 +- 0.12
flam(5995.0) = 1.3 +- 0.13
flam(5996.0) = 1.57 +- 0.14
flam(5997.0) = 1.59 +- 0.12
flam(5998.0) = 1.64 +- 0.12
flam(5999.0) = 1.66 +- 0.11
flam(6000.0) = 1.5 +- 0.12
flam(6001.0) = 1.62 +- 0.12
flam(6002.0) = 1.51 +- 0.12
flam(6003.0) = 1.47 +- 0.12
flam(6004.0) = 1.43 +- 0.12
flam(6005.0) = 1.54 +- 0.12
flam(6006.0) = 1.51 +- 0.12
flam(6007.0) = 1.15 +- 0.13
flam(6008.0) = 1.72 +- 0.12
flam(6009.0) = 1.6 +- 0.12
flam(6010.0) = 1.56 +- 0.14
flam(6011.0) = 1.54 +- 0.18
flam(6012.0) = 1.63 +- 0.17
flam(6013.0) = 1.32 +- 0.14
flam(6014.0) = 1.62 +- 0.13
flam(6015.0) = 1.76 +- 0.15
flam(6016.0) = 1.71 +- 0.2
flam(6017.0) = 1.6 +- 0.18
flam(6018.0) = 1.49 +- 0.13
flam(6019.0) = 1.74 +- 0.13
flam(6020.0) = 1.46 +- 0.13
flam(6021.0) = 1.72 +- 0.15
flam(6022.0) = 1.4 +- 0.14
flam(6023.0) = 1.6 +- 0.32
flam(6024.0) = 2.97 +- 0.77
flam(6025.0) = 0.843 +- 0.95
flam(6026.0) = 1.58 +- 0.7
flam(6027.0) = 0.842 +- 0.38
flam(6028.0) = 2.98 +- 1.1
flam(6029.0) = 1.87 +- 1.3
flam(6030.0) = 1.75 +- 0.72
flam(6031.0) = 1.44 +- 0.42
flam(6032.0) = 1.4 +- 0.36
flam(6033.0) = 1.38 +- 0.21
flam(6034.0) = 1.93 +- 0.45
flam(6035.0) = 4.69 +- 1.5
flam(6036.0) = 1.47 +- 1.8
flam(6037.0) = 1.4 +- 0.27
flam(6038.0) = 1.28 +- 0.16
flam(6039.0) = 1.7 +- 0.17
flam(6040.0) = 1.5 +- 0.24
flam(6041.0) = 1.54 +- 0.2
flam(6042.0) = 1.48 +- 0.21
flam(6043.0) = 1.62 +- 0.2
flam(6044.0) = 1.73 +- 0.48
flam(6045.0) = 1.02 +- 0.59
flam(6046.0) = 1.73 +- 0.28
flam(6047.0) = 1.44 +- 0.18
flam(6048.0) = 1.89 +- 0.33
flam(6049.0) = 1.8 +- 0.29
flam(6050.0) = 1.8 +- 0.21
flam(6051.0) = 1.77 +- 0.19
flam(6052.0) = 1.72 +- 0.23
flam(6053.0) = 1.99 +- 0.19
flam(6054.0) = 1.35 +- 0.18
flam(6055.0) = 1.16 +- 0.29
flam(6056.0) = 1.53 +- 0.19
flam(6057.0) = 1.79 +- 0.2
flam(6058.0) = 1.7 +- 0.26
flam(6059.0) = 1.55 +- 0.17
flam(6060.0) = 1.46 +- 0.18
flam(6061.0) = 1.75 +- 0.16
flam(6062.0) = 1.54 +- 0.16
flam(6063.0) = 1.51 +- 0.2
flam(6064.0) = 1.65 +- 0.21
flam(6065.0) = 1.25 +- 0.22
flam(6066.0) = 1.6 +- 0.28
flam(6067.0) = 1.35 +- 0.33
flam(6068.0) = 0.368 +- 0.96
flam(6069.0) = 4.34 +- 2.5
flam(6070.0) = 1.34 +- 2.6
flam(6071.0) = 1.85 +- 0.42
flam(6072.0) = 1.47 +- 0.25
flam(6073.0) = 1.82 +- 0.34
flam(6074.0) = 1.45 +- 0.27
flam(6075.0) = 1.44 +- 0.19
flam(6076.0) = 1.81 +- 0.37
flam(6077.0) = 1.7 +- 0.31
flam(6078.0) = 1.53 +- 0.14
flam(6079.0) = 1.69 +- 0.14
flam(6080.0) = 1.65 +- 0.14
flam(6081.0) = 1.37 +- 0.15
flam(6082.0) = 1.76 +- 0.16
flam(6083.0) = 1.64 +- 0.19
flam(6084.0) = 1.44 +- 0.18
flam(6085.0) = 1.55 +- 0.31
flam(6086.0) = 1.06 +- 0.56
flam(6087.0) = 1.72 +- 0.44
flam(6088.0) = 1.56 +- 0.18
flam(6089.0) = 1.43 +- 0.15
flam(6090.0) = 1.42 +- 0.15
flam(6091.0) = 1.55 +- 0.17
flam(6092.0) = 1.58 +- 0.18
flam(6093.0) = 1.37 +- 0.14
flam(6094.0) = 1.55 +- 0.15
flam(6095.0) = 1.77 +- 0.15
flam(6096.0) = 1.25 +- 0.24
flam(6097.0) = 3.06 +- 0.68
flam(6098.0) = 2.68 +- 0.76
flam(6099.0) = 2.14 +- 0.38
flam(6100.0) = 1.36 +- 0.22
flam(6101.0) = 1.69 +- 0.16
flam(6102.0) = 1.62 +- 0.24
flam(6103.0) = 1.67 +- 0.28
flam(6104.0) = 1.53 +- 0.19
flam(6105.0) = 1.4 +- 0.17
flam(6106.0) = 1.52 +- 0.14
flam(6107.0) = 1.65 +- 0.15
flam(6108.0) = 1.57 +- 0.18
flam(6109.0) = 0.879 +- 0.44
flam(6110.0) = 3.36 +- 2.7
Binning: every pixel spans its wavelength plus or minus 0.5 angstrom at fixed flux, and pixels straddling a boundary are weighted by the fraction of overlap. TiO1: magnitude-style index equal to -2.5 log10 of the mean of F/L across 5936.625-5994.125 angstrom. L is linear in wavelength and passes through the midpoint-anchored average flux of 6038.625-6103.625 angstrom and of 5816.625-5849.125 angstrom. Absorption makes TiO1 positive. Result 0.06 mag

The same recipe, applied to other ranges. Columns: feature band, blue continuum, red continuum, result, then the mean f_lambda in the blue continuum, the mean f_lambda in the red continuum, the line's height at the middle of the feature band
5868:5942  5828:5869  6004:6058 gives 0.10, 1.6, 1.66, 1.62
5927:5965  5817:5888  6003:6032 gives 0.03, 1.56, 1.61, 1.59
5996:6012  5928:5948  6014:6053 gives 0.08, 1.53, 1.71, 1.66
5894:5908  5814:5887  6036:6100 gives 0.15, 1.56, 1.63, 1.58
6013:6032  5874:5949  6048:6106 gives -0.05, 1.48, 1.65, 1.59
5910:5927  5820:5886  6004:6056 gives 0.02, 1.58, 1.66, 1.61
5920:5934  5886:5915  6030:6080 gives -0.09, 1.4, 1.67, 1.44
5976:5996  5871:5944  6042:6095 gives 0.00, 1.48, 1.6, 1.54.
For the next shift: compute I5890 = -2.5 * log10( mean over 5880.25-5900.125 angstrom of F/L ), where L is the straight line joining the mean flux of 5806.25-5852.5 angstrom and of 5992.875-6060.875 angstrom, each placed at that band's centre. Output 0.20 mag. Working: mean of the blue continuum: 1.6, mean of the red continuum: 1.64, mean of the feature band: 1.34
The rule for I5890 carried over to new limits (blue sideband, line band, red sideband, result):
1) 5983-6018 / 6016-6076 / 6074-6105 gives -0.05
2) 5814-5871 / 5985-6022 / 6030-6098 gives 0.05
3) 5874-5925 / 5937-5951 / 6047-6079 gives -0.02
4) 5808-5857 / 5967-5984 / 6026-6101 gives 0.09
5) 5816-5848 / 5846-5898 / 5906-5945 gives 0.06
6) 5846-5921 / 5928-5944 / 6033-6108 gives 0.01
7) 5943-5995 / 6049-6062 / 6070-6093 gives -0.05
